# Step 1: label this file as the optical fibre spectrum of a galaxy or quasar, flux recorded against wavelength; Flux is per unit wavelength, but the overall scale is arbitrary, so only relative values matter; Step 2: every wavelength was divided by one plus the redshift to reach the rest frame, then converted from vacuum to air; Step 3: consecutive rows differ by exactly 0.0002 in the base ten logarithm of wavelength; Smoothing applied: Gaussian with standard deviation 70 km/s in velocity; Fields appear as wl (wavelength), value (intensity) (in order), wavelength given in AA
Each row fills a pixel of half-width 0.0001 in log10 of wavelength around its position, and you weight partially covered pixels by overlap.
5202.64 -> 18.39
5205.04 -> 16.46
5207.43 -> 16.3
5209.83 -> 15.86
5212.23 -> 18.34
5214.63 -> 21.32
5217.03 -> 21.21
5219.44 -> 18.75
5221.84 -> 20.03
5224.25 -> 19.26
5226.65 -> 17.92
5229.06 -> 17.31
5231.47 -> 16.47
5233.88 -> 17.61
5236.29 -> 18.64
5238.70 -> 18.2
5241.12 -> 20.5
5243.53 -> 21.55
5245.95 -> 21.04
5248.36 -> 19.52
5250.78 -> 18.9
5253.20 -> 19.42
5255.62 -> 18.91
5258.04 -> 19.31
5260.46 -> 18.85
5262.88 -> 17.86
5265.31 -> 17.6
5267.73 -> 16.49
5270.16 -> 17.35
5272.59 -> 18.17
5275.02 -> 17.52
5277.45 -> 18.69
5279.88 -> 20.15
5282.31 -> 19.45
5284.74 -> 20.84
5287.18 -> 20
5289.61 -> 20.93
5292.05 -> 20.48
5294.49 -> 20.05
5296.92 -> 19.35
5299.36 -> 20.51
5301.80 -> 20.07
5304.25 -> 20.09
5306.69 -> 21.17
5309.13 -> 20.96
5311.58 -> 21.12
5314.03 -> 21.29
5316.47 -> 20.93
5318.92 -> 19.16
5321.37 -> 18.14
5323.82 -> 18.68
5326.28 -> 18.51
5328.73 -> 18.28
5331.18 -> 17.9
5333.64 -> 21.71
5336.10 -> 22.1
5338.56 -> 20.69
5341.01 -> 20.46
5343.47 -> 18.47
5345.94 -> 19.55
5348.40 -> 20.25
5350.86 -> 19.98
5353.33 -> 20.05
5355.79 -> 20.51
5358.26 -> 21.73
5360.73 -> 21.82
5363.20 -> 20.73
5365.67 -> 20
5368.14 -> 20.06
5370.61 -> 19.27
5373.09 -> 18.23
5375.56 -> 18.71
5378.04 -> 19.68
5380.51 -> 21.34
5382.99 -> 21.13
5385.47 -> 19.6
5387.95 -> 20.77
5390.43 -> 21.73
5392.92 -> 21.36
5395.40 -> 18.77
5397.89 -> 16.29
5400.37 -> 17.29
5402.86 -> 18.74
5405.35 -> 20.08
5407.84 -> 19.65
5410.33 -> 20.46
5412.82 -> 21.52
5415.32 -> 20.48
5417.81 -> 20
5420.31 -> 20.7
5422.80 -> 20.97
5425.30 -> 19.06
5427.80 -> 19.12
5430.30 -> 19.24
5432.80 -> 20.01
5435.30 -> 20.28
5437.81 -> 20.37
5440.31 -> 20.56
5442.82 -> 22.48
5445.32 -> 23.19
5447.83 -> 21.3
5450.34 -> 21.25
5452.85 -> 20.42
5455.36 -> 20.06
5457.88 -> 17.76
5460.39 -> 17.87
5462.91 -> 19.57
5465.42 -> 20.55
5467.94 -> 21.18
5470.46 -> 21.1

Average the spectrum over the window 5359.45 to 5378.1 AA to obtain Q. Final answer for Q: 19.8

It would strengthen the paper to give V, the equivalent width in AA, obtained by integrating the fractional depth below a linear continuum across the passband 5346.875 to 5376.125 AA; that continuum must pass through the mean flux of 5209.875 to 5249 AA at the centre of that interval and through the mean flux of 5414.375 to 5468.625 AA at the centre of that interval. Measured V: -0.4 AA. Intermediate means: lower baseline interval 19.1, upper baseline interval 20.3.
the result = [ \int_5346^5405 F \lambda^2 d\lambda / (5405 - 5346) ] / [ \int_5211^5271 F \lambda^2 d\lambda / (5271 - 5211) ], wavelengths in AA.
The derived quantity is 1.11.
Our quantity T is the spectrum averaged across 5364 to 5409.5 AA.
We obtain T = 19.6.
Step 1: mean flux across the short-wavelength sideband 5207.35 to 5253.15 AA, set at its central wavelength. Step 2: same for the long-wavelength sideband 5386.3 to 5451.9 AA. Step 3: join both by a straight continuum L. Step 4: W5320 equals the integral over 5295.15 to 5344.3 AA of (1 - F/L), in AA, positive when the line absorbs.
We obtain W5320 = -1.11 AA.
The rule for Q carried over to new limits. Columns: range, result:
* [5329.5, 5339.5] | 20.5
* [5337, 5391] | 20.2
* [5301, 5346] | 20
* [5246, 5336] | 19.5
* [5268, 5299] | 19.4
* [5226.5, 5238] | 17.6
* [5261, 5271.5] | 17.4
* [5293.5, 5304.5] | 20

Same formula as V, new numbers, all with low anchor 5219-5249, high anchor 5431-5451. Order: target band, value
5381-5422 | 1.52 AA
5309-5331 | 0.38 AA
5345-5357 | 0.07 AA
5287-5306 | -0.57 AA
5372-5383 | 0.42 AA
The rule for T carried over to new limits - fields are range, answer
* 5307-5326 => 20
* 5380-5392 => 20.9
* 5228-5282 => 18.7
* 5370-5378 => 18.8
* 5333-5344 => 20.8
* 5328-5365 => 20.3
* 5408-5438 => 20.2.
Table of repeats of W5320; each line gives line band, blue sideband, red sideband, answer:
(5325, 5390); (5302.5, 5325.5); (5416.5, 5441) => 0.0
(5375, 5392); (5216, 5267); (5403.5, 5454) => -0.3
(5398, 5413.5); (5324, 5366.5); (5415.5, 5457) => 0.8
